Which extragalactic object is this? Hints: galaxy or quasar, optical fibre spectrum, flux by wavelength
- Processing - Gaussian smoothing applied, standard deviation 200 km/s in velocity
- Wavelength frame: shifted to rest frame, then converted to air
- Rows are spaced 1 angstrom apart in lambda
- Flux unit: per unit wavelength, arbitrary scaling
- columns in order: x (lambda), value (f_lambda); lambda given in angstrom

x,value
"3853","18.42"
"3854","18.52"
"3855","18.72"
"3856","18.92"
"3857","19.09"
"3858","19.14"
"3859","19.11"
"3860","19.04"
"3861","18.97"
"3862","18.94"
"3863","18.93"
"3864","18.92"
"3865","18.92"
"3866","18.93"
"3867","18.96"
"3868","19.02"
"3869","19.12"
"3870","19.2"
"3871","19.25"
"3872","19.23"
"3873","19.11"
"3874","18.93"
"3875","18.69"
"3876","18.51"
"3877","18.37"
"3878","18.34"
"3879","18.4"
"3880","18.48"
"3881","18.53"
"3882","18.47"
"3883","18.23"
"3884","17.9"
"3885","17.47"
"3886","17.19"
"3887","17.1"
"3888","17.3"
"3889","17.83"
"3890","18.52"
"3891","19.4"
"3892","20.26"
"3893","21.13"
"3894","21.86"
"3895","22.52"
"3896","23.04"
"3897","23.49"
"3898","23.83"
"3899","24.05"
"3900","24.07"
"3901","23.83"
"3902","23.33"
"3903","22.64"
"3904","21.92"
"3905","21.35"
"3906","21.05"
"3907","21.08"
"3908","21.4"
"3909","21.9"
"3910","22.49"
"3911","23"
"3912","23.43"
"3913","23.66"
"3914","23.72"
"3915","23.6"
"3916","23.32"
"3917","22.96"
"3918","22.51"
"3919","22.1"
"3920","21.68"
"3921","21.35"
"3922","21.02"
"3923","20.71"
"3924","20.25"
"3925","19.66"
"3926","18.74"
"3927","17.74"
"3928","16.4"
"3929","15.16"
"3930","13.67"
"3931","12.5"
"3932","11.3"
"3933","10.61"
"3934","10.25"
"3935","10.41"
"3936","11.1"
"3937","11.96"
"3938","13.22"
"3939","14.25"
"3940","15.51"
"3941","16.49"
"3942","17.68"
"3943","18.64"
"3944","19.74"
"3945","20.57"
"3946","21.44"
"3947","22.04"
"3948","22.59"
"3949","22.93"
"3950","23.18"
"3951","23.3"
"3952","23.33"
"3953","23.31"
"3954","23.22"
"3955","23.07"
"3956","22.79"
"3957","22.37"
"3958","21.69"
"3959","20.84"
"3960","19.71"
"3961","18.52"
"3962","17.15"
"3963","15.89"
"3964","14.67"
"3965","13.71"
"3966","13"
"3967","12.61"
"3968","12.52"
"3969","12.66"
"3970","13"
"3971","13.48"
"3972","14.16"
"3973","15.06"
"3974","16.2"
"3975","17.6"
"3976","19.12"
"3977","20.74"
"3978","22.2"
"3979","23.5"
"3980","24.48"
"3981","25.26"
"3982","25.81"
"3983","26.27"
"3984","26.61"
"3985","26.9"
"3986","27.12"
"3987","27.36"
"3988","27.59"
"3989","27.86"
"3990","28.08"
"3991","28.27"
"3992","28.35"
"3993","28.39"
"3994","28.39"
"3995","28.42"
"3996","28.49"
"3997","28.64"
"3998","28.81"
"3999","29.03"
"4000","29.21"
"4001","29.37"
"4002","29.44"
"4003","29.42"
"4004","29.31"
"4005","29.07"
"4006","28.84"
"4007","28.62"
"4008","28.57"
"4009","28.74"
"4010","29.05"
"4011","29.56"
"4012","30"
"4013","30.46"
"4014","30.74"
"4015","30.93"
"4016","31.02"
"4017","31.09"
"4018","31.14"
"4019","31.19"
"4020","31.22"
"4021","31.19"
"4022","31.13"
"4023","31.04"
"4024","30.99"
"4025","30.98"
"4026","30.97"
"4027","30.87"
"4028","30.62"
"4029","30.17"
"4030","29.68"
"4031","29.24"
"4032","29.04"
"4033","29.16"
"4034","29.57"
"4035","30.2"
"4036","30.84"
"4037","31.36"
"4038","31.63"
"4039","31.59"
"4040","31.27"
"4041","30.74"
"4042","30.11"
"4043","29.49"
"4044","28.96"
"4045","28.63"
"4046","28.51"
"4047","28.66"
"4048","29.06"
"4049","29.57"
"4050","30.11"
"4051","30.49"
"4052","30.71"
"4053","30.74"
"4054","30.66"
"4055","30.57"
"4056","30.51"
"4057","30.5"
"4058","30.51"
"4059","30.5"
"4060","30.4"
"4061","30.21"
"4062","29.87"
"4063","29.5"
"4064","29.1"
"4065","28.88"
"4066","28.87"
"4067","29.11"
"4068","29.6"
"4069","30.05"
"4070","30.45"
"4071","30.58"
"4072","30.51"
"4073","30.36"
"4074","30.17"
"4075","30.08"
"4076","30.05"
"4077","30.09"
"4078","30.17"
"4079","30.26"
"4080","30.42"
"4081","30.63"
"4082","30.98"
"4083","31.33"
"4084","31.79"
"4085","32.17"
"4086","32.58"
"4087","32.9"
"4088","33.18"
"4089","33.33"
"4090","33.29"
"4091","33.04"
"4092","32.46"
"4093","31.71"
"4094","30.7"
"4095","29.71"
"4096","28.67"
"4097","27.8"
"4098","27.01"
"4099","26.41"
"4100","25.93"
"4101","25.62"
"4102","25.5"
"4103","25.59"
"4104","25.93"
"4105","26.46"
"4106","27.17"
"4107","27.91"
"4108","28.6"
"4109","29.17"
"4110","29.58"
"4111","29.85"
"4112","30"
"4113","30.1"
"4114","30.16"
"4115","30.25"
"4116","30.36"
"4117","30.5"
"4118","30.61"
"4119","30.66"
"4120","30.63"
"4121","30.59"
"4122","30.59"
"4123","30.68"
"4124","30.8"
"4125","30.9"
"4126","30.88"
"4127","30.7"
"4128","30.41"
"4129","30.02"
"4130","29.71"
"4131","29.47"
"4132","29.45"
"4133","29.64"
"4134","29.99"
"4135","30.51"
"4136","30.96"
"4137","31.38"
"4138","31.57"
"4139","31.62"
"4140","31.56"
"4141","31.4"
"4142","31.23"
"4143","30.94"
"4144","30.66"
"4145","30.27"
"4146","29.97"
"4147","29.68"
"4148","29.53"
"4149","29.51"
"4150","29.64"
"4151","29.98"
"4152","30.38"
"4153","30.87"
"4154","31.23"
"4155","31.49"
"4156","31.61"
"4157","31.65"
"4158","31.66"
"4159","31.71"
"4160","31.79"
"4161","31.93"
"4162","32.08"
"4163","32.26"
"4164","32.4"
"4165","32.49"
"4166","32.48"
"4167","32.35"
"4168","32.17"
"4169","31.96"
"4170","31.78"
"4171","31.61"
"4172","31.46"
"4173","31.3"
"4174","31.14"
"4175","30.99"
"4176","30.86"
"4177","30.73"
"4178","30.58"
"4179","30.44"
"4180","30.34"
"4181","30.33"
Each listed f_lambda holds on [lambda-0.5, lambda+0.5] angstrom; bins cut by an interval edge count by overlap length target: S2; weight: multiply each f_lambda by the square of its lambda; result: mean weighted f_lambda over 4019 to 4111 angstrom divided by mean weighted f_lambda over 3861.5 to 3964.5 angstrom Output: 1.7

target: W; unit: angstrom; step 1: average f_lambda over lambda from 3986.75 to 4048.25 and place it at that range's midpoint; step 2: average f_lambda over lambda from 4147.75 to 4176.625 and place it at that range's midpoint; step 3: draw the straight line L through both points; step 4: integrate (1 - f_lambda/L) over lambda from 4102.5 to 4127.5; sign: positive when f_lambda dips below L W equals 1.06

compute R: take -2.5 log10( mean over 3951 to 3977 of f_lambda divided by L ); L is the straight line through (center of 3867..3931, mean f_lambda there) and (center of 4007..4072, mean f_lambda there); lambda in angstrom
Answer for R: 0.36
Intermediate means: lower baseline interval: 20.3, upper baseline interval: 30.2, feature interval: 17.8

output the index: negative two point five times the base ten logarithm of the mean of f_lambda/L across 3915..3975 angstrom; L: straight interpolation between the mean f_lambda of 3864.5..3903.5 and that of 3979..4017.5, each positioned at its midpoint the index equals 0.34 mag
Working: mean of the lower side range 19.8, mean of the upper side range 28.4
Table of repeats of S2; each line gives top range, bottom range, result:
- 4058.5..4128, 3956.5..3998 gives 1.46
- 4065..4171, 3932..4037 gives 1.35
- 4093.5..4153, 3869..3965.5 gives 1.68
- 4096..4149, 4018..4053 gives 1.02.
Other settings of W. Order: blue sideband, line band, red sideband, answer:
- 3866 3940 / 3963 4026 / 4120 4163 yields -4.6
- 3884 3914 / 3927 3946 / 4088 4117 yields 6.8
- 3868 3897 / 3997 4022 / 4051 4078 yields -2.8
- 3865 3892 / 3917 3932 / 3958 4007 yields 1.3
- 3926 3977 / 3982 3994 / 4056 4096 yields -3.6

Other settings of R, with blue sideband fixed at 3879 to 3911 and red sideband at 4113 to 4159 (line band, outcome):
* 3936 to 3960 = 0.15 mag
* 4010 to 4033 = -0.18 mag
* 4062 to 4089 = -0.09 mag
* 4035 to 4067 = -0.11 mag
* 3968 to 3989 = 0.14 mag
